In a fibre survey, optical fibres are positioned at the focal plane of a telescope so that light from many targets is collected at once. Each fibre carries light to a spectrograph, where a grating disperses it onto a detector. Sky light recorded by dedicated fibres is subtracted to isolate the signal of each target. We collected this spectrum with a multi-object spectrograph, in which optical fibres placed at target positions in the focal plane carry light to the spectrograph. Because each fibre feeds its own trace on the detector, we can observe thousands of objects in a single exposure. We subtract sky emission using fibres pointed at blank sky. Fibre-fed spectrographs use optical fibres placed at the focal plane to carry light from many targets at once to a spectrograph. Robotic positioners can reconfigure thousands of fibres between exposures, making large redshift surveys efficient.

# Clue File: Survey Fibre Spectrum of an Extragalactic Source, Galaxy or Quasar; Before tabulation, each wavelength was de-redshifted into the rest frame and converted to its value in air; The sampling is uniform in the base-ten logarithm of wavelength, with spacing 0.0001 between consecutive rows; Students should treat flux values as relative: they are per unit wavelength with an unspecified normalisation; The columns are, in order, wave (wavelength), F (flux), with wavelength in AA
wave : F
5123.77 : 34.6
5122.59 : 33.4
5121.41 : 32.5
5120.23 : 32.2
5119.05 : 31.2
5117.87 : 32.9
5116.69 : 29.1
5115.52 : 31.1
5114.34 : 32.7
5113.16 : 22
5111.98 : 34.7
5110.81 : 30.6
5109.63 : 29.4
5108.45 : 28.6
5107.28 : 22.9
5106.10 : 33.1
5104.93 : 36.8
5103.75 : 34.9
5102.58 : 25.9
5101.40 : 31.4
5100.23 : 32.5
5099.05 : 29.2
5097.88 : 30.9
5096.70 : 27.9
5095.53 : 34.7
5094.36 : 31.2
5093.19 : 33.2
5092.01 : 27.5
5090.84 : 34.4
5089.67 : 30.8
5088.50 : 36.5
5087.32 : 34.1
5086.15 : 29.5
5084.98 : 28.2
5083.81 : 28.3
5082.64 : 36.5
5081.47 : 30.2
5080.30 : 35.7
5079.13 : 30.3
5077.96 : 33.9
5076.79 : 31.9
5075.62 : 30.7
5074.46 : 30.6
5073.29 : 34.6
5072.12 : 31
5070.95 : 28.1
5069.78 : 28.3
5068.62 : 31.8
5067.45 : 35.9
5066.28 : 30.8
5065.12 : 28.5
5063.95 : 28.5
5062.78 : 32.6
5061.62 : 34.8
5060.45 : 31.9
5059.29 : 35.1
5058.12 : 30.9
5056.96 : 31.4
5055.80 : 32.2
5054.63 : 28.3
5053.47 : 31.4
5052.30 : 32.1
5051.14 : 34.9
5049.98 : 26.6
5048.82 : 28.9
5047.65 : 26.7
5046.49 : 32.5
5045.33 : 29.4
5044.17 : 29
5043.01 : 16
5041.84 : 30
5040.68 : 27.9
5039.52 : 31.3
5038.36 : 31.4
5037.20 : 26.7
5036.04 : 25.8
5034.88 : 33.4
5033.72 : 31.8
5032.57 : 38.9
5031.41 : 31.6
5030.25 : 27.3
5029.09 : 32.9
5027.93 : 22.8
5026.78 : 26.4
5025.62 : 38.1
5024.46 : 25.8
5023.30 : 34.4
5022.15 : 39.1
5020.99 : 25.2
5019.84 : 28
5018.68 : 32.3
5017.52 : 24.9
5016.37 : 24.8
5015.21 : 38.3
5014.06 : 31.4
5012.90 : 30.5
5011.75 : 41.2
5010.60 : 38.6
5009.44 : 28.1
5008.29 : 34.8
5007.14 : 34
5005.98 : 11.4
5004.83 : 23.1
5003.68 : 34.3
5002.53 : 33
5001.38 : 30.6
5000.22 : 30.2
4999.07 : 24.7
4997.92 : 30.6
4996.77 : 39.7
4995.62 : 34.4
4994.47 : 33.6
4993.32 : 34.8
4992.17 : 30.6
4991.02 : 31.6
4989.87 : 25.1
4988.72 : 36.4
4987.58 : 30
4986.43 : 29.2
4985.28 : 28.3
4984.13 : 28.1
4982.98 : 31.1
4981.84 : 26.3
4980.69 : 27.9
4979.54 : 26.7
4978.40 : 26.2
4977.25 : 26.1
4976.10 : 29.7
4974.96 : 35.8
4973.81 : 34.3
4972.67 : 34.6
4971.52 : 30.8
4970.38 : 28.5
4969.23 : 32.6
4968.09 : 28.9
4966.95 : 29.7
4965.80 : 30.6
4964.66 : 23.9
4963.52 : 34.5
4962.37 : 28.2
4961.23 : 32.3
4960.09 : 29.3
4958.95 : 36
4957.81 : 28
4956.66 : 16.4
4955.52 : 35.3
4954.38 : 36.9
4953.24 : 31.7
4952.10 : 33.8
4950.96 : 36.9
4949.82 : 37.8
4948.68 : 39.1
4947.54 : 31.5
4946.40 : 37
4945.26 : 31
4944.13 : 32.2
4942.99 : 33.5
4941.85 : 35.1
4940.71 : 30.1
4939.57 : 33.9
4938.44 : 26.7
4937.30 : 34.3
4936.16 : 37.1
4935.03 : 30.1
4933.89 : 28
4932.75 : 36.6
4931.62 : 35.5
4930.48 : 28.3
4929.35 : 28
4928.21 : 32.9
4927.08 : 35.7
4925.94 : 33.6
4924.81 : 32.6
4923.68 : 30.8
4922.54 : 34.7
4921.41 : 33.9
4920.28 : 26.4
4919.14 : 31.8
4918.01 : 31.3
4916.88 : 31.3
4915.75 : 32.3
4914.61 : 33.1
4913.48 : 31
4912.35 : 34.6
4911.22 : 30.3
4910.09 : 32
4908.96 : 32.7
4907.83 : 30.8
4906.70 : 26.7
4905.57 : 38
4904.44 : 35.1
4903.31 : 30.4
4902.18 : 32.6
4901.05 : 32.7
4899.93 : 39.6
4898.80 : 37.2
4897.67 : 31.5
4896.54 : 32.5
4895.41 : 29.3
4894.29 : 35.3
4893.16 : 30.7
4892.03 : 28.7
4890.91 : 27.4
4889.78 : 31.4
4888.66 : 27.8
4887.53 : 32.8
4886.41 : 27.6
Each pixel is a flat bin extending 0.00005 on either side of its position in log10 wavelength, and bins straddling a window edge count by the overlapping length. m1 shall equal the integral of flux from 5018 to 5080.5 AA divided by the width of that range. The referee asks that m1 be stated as 30.6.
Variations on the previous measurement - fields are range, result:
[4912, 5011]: 31.4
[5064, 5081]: 31.5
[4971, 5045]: 30.3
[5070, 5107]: 31.6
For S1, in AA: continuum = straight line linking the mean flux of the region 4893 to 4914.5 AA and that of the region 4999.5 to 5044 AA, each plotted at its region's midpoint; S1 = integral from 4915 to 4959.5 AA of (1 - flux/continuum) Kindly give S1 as -0.6 AA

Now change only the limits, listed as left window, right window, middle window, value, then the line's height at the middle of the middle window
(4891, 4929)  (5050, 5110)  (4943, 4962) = -0.4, 32.2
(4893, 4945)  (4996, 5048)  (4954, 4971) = 0.8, 31.5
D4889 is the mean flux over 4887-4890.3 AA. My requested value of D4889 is 30.6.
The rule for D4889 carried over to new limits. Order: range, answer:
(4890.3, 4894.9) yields 30.5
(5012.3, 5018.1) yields 30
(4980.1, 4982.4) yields 27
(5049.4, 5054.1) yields 31.2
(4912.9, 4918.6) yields 31.8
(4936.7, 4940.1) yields 31.7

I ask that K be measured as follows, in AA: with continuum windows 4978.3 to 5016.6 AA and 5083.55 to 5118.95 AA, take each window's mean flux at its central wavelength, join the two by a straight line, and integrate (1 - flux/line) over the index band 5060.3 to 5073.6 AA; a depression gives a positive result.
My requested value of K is -0.2 AA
